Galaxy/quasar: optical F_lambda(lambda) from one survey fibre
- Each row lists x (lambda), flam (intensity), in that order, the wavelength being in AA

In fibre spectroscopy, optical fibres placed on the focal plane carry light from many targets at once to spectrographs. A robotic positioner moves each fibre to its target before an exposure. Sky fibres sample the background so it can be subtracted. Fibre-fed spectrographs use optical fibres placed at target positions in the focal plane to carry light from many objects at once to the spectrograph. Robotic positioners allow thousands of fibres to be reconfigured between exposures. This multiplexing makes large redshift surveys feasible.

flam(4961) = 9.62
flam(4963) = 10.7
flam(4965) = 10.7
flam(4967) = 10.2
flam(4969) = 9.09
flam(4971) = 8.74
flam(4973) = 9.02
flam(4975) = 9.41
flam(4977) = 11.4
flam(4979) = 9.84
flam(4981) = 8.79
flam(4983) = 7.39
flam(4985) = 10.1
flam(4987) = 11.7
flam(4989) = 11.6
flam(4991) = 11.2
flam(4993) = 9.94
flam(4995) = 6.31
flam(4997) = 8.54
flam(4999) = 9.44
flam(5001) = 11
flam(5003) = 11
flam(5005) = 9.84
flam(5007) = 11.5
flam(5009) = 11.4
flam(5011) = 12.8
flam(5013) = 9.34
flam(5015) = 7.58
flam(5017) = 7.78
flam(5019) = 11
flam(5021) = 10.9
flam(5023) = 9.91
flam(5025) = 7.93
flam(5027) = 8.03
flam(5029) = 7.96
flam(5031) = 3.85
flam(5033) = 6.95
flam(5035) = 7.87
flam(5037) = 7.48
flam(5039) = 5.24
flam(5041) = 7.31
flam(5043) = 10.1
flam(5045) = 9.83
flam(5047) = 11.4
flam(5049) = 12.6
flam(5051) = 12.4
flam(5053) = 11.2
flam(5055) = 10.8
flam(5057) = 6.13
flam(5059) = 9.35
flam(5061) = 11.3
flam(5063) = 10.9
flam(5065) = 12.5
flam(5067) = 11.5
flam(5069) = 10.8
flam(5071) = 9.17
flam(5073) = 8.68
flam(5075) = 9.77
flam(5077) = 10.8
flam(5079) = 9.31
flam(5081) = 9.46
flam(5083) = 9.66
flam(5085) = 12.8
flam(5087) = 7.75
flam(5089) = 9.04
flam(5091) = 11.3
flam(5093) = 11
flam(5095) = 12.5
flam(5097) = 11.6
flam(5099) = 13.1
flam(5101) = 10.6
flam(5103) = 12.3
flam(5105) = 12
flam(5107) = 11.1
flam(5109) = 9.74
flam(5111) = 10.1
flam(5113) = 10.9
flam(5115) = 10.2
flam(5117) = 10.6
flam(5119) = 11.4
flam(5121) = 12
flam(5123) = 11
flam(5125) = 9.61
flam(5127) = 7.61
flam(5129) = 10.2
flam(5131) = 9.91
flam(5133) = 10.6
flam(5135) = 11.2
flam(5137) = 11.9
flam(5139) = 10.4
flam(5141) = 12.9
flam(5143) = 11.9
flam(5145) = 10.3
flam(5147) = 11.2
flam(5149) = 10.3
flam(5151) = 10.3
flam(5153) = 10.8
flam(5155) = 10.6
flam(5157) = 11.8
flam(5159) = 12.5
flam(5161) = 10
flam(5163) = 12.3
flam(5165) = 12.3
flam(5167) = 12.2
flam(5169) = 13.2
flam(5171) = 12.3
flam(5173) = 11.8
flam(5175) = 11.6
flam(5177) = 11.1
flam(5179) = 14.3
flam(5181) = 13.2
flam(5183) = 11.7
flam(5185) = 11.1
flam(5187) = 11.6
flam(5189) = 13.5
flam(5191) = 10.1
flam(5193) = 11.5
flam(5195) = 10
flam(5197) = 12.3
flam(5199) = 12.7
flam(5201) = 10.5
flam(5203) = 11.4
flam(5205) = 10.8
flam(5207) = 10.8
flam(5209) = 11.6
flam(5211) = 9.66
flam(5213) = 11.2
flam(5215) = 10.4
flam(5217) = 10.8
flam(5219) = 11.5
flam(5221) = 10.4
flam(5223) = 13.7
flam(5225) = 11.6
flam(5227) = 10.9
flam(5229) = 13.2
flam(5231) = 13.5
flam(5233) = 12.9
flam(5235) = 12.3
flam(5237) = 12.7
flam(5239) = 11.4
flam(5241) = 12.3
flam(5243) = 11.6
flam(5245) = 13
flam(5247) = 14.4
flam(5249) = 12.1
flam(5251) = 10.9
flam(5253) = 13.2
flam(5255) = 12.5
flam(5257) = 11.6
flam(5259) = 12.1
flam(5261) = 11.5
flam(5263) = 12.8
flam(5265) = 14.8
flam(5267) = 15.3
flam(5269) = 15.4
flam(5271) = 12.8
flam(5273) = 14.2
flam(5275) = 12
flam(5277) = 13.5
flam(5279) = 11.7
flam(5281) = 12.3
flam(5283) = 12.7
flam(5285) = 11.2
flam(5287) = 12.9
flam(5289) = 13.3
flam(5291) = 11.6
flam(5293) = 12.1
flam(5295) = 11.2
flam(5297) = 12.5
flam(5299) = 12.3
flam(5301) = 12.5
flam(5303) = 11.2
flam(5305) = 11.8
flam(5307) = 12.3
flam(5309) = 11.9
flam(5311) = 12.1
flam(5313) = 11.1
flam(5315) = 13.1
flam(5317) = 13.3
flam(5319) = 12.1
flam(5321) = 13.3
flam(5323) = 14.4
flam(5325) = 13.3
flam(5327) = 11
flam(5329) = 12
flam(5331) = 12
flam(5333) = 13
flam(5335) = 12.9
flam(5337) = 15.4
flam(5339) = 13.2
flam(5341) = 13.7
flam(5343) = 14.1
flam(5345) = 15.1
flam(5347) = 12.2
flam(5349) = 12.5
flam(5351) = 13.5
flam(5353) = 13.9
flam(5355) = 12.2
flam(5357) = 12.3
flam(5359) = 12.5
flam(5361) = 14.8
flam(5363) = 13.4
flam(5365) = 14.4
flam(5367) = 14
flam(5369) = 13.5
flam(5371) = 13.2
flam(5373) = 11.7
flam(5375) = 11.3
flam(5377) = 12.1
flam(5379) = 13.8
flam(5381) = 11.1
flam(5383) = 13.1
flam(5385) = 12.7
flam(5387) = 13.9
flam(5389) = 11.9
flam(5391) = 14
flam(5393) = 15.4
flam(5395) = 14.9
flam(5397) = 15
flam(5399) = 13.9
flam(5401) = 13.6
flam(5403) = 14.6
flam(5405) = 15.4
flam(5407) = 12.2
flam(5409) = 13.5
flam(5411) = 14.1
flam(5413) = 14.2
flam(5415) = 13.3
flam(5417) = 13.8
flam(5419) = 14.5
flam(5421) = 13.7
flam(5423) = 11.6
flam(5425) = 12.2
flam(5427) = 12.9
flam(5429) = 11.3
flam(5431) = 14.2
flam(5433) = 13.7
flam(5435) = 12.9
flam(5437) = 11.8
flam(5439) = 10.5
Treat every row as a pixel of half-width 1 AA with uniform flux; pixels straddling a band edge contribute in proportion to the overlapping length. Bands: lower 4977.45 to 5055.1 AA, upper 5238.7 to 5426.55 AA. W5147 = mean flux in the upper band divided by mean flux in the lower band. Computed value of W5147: 1.4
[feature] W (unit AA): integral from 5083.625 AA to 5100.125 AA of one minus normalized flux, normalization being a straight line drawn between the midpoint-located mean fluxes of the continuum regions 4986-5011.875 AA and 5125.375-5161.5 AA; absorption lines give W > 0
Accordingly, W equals -0.6 AA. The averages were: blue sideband 10.5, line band 11.1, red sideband 10.8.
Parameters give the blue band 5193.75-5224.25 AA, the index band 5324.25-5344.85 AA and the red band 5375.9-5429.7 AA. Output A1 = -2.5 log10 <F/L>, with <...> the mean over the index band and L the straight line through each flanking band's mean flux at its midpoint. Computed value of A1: -0.04 mag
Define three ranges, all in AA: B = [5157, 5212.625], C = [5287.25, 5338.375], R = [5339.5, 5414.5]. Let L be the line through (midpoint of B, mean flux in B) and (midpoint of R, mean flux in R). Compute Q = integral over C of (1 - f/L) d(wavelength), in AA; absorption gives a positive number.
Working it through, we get 1.5 AA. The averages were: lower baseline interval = 11.7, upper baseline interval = 13.4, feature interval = 12.5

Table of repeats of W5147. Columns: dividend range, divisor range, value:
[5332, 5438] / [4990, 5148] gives 1.32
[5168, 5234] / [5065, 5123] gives 1.09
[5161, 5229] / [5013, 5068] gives 1.26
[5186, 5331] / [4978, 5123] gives 1.22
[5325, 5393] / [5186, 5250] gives 1.11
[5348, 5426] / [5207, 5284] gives 1.08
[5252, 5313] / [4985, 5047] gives 1.36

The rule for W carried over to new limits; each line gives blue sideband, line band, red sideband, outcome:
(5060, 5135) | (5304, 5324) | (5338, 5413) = 0.43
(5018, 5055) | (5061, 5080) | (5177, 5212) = -1.68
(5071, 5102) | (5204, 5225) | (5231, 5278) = 2.01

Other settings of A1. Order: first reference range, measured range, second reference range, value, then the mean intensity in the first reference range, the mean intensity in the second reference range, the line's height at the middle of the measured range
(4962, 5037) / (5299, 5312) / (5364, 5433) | 0.04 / 9.45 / 13.4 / 12.5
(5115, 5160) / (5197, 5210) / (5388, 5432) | 0.01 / 10.9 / 13.6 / 11.5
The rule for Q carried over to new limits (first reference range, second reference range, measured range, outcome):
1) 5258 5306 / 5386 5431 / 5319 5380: 0.19 AA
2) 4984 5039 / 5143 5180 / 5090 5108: -1.82 AA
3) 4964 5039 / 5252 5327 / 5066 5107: -1.40 AA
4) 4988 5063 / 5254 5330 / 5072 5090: 0.71 AA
